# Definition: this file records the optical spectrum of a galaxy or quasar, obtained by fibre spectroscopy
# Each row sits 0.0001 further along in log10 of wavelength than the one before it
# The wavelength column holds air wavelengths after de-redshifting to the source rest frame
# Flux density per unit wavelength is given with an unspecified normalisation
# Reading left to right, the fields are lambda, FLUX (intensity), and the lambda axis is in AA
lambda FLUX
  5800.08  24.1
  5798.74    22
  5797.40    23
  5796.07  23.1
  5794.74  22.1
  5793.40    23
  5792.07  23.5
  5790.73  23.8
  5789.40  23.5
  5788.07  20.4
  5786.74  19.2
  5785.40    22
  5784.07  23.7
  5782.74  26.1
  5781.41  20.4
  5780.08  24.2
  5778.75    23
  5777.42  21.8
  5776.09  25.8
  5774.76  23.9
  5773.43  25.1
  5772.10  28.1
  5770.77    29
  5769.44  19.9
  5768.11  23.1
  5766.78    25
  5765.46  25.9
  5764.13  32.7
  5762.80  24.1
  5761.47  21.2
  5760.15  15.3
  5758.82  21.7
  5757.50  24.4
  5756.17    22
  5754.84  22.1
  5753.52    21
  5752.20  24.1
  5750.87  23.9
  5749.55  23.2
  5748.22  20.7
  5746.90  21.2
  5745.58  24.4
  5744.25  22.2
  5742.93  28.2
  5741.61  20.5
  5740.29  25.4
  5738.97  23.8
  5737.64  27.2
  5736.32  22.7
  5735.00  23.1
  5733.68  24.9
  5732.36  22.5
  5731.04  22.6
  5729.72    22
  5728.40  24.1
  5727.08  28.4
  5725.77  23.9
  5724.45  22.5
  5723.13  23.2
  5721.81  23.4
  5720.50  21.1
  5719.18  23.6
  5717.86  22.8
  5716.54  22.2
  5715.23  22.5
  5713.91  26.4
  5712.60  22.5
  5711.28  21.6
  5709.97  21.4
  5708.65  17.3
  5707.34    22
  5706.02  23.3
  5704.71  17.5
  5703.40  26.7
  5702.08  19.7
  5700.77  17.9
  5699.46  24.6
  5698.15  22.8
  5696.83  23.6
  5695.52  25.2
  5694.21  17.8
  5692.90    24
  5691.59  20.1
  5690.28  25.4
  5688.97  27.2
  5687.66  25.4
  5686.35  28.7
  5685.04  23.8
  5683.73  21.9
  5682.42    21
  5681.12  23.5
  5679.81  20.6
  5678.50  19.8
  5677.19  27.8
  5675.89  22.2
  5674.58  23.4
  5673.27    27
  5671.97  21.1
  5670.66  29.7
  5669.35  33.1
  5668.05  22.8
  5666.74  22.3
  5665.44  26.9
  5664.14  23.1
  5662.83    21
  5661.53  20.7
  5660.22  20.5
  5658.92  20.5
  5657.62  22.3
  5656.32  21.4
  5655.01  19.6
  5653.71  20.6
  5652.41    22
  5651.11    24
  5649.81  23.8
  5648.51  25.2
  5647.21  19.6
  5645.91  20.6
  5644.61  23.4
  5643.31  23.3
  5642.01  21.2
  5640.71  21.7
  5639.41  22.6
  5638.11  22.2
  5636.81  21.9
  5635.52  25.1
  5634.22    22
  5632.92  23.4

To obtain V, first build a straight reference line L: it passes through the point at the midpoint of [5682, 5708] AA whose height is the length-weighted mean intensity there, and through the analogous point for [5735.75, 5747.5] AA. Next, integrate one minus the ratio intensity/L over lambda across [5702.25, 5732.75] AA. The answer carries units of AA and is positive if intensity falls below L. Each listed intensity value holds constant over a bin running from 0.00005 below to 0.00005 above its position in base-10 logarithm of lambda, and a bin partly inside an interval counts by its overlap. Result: 0.9 AA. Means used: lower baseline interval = 22.9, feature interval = 22.7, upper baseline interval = 24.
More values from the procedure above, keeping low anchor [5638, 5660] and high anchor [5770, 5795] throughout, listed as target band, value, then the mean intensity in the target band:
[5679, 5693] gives -0.81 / 23.7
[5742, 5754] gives 0.00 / 23.2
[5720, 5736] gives -0.38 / 23.5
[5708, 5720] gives 0.28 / 22.2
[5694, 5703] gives 0.23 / 22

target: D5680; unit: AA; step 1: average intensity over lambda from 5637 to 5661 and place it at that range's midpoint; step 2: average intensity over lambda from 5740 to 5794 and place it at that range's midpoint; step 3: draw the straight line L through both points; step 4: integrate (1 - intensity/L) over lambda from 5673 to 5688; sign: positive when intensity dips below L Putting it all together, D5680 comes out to -0.9 AA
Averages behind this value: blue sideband 21.9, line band 23.6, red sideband 23.4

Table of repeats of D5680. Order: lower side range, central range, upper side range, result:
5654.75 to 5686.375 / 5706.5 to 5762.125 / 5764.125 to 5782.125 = 2.9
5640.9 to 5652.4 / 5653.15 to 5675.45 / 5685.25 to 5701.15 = -0.3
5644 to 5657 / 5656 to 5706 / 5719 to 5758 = -1.7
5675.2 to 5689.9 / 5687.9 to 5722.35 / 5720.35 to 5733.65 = 1.8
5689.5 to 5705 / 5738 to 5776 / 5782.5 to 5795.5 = -2.0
